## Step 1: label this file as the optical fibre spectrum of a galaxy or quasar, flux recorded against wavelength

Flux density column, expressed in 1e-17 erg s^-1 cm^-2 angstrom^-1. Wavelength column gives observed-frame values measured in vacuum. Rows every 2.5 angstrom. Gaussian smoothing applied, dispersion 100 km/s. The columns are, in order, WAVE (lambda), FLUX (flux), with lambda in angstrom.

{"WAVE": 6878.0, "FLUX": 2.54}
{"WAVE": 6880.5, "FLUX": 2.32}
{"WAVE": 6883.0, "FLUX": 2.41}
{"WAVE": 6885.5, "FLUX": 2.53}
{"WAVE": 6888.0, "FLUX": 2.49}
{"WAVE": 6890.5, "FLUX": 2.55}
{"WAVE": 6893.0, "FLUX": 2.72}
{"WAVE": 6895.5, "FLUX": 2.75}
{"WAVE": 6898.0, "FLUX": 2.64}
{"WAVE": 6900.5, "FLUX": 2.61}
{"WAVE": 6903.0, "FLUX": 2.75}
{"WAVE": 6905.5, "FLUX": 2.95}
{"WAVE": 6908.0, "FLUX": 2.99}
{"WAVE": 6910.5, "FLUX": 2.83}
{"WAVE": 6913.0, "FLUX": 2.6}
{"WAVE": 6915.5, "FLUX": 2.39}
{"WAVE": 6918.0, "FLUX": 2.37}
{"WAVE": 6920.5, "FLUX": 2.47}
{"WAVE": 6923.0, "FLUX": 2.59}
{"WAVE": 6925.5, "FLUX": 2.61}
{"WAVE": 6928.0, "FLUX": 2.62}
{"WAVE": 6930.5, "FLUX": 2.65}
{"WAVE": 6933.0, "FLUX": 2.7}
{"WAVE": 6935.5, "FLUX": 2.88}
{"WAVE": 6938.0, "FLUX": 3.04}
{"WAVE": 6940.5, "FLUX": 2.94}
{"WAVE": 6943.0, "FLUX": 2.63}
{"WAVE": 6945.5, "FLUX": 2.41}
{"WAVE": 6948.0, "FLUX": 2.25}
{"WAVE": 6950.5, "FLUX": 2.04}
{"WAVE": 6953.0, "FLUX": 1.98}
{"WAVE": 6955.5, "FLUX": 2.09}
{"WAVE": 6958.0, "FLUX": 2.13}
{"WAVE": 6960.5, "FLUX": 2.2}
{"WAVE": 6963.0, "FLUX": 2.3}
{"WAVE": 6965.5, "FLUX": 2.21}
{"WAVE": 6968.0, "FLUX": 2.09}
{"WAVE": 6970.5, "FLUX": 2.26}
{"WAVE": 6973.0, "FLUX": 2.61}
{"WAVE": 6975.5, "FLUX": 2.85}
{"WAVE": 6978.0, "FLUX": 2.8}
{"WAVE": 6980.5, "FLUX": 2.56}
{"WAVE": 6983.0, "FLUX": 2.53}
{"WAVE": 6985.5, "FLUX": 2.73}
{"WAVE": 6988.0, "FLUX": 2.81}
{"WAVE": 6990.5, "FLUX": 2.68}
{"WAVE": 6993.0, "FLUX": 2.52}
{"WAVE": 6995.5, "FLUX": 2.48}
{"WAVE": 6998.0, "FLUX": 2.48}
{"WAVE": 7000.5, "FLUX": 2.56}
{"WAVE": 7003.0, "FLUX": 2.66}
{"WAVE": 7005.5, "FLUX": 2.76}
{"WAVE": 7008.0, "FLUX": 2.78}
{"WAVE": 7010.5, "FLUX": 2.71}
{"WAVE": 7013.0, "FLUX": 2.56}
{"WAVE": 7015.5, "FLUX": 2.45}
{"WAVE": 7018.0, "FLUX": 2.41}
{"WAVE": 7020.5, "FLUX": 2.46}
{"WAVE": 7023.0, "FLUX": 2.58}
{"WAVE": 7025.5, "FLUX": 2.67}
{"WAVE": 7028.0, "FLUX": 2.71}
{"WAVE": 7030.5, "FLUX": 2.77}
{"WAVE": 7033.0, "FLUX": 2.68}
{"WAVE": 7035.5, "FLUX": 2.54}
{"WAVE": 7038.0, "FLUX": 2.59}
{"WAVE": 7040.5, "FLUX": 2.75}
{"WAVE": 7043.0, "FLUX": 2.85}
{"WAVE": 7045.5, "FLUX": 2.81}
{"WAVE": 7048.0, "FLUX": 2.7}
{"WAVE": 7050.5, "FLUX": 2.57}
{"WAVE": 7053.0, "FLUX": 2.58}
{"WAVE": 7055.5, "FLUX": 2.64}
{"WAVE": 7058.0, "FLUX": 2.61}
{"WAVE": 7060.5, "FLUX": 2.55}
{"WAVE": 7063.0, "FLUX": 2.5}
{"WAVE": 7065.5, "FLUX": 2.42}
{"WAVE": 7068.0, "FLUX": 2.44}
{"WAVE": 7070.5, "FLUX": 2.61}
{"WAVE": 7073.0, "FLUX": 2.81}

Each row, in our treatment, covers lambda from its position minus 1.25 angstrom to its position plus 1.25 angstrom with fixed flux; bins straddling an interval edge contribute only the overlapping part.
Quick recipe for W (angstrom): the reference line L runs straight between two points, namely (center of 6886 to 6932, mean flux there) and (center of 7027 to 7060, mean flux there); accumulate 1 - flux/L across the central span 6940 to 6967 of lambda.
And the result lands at 3.9 angstrom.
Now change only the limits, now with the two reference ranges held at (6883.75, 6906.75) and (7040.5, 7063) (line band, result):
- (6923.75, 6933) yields 0.1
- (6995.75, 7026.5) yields 0.9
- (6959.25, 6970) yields 1.8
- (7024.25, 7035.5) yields -0.1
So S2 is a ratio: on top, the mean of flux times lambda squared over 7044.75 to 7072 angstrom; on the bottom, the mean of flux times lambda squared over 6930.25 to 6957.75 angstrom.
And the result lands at 1.1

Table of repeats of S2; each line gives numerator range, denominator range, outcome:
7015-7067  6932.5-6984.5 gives 1.09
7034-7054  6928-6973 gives 1.14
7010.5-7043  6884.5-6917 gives 1.01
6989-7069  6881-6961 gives 1.05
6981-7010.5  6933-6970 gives 1.12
